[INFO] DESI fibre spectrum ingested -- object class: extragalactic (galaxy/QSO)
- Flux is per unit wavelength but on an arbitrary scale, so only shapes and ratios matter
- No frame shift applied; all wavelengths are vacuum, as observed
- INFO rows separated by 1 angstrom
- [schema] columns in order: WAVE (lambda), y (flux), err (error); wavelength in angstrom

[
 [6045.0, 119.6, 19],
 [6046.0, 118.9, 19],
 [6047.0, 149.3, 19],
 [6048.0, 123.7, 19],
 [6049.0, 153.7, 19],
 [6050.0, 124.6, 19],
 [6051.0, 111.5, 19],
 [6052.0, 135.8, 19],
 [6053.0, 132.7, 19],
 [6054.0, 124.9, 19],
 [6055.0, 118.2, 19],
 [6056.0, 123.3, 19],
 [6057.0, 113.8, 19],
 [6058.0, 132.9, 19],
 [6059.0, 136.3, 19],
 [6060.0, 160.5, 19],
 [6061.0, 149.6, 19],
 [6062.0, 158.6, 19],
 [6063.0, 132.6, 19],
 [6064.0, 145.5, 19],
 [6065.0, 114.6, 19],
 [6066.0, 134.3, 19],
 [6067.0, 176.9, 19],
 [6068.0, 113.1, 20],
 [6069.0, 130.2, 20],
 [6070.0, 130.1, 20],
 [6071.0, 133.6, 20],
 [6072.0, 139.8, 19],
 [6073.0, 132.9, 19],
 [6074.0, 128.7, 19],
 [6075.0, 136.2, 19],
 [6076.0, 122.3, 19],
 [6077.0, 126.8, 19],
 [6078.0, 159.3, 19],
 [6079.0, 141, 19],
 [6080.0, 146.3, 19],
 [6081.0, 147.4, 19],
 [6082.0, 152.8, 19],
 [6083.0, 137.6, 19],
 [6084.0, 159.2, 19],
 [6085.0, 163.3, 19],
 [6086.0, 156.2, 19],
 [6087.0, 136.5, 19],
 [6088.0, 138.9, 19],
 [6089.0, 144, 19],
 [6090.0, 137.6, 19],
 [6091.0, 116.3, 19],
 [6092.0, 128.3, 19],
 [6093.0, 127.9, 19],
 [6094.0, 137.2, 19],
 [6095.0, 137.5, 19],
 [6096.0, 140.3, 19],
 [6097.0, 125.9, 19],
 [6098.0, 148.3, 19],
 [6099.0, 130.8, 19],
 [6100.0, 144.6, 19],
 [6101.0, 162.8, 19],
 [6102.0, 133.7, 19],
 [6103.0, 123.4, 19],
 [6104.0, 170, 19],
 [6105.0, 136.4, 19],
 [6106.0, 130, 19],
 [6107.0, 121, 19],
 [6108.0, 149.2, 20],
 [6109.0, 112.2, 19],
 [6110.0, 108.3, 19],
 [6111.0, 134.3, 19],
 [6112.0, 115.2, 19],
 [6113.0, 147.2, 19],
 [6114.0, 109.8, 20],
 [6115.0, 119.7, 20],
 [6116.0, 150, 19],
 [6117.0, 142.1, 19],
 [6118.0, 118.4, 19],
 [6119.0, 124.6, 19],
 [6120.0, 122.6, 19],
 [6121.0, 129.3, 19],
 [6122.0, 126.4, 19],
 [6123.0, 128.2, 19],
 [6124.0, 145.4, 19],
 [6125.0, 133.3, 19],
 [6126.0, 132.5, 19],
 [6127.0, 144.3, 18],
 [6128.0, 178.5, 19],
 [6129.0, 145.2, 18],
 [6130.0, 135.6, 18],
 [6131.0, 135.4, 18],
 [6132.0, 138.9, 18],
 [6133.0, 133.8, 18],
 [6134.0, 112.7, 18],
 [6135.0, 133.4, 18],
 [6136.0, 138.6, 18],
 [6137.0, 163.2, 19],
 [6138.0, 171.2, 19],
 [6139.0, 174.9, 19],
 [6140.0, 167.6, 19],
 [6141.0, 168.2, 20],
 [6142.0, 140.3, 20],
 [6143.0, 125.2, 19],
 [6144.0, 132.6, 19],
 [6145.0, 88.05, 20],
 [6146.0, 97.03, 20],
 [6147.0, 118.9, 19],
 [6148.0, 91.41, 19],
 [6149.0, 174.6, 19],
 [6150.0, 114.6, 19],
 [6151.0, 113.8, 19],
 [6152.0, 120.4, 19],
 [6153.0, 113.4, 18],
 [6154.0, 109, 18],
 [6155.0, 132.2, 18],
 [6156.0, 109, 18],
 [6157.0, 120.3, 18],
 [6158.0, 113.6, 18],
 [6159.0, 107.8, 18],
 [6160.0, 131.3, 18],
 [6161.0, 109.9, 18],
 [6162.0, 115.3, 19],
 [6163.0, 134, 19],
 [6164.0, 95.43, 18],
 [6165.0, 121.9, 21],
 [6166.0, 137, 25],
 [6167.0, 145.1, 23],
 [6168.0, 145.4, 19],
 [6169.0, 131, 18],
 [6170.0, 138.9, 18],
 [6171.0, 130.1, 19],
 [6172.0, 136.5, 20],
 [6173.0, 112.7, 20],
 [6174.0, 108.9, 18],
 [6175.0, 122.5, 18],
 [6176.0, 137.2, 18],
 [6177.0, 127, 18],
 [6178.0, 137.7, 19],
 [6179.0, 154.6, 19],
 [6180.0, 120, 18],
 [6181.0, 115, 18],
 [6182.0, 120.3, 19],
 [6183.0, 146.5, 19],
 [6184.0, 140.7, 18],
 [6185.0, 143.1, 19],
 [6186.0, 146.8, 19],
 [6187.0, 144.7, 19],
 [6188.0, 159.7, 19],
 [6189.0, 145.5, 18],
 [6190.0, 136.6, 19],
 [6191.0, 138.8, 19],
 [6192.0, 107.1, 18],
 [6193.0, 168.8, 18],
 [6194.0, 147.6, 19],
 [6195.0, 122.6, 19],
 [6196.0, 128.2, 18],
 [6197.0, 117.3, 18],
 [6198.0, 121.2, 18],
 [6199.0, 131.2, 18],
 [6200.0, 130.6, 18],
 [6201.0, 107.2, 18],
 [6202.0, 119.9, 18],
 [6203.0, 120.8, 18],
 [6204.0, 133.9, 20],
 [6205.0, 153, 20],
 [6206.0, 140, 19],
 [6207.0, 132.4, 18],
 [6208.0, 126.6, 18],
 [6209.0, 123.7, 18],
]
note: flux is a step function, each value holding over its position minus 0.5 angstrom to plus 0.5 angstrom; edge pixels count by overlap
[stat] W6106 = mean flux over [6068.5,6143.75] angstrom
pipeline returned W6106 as 138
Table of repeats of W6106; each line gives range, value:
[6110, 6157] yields 132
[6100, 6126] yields 132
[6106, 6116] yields 126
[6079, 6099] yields 141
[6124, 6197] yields 132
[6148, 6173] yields 124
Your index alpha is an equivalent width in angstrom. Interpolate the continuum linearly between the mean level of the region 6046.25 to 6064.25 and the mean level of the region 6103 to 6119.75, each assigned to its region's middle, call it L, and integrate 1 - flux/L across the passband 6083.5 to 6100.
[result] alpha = -1.0 angstrom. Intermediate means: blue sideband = 134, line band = 139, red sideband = 130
